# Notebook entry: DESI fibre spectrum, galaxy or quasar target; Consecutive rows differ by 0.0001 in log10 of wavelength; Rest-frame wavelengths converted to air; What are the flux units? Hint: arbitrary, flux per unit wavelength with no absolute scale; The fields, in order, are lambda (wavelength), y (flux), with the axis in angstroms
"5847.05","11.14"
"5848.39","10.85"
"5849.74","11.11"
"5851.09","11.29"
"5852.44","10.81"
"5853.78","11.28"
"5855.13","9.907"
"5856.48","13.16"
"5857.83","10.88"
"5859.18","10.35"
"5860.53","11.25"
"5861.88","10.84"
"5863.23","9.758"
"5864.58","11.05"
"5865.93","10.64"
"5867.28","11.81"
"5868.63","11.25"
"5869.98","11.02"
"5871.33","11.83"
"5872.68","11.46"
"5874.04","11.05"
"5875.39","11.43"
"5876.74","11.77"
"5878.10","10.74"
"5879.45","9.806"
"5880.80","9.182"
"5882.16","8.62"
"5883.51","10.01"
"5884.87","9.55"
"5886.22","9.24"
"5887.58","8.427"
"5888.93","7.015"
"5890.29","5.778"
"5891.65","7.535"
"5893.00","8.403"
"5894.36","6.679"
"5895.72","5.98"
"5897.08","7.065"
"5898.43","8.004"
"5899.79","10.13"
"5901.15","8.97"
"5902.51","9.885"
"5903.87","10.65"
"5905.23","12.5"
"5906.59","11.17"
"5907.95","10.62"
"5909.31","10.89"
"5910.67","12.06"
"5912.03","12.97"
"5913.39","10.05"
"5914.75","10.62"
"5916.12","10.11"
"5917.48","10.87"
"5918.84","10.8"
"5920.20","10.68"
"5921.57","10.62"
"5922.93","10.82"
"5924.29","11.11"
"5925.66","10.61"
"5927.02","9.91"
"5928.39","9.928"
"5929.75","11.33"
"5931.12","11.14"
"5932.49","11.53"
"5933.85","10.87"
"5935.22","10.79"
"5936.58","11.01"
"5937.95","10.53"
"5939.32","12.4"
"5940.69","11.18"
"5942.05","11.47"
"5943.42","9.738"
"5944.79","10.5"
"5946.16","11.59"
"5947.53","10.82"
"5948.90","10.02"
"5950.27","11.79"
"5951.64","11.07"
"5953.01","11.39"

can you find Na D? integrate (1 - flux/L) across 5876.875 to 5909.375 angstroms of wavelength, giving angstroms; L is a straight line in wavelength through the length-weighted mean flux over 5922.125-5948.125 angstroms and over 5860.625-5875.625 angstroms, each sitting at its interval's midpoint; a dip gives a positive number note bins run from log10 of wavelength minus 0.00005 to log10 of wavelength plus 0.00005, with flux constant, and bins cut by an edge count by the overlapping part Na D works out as 5.8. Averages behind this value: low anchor 11.1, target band 9.05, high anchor 10.9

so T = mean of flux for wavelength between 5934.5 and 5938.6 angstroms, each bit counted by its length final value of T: 10.8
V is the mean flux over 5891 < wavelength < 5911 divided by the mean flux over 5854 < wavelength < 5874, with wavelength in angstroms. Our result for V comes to 0.8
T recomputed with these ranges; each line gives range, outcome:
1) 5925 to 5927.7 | 10.3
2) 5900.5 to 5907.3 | 10.6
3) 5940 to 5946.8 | 10.9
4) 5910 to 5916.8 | 11.2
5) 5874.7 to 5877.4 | 11.6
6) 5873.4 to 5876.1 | 11.3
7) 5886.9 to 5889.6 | 7.73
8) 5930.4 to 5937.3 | 11.1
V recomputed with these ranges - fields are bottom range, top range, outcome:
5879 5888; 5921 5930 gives 1.14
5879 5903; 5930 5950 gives 1.32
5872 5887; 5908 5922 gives 1.07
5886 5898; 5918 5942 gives 1.50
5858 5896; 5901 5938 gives 1.11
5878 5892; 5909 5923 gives 1.27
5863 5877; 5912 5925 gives 0.96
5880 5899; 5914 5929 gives 1.32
